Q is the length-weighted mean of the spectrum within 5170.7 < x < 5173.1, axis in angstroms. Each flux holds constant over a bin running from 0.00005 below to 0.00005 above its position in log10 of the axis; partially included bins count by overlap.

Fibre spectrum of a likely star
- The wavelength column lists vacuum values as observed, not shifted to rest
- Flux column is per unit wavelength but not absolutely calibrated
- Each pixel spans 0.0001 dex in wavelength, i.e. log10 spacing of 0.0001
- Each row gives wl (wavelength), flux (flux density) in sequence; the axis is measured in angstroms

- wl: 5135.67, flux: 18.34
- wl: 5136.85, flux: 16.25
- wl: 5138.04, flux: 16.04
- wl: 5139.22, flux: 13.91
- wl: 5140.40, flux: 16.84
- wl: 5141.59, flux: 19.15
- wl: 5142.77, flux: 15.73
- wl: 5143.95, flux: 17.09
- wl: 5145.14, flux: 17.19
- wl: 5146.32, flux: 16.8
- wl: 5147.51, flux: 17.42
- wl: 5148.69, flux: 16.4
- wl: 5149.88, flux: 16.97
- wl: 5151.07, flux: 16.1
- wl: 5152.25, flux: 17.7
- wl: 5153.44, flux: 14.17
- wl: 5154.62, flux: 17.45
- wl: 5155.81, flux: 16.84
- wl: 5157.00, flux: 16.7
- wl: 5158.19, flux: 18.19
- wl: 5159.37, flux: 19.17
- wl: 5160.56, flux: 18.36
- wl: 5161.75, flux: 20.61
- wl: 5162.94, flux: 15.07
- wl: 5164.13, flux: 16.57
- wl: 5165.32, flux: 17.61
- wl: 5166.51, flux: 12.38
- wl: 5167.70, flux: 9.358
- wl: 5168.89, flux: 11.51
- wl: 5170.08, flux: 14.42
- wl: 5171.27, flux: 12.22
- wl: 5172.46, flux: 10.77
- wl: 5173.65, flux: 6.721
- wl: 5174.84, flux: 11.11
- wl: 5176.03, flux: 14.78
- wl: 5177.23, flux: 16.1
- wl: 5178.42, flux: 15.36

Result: 11.4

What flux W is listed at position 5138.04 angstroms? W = 16.04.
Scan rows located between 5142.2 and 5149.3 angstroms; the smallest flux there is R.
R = 15.73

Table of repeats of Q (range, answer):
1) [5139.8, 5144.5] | 17.2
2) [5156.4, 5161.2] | 18.1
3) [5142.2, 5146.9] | 16.7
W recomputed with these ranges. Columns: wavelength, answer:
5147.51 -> 17.42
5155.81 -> 16.84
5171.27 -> 12.22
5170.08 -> 14.42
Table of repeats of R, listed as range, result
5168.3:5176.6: 6.721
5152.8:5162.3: 14.17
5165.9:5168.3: 9.358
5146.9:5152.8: 16.1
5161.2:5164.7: 15.07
